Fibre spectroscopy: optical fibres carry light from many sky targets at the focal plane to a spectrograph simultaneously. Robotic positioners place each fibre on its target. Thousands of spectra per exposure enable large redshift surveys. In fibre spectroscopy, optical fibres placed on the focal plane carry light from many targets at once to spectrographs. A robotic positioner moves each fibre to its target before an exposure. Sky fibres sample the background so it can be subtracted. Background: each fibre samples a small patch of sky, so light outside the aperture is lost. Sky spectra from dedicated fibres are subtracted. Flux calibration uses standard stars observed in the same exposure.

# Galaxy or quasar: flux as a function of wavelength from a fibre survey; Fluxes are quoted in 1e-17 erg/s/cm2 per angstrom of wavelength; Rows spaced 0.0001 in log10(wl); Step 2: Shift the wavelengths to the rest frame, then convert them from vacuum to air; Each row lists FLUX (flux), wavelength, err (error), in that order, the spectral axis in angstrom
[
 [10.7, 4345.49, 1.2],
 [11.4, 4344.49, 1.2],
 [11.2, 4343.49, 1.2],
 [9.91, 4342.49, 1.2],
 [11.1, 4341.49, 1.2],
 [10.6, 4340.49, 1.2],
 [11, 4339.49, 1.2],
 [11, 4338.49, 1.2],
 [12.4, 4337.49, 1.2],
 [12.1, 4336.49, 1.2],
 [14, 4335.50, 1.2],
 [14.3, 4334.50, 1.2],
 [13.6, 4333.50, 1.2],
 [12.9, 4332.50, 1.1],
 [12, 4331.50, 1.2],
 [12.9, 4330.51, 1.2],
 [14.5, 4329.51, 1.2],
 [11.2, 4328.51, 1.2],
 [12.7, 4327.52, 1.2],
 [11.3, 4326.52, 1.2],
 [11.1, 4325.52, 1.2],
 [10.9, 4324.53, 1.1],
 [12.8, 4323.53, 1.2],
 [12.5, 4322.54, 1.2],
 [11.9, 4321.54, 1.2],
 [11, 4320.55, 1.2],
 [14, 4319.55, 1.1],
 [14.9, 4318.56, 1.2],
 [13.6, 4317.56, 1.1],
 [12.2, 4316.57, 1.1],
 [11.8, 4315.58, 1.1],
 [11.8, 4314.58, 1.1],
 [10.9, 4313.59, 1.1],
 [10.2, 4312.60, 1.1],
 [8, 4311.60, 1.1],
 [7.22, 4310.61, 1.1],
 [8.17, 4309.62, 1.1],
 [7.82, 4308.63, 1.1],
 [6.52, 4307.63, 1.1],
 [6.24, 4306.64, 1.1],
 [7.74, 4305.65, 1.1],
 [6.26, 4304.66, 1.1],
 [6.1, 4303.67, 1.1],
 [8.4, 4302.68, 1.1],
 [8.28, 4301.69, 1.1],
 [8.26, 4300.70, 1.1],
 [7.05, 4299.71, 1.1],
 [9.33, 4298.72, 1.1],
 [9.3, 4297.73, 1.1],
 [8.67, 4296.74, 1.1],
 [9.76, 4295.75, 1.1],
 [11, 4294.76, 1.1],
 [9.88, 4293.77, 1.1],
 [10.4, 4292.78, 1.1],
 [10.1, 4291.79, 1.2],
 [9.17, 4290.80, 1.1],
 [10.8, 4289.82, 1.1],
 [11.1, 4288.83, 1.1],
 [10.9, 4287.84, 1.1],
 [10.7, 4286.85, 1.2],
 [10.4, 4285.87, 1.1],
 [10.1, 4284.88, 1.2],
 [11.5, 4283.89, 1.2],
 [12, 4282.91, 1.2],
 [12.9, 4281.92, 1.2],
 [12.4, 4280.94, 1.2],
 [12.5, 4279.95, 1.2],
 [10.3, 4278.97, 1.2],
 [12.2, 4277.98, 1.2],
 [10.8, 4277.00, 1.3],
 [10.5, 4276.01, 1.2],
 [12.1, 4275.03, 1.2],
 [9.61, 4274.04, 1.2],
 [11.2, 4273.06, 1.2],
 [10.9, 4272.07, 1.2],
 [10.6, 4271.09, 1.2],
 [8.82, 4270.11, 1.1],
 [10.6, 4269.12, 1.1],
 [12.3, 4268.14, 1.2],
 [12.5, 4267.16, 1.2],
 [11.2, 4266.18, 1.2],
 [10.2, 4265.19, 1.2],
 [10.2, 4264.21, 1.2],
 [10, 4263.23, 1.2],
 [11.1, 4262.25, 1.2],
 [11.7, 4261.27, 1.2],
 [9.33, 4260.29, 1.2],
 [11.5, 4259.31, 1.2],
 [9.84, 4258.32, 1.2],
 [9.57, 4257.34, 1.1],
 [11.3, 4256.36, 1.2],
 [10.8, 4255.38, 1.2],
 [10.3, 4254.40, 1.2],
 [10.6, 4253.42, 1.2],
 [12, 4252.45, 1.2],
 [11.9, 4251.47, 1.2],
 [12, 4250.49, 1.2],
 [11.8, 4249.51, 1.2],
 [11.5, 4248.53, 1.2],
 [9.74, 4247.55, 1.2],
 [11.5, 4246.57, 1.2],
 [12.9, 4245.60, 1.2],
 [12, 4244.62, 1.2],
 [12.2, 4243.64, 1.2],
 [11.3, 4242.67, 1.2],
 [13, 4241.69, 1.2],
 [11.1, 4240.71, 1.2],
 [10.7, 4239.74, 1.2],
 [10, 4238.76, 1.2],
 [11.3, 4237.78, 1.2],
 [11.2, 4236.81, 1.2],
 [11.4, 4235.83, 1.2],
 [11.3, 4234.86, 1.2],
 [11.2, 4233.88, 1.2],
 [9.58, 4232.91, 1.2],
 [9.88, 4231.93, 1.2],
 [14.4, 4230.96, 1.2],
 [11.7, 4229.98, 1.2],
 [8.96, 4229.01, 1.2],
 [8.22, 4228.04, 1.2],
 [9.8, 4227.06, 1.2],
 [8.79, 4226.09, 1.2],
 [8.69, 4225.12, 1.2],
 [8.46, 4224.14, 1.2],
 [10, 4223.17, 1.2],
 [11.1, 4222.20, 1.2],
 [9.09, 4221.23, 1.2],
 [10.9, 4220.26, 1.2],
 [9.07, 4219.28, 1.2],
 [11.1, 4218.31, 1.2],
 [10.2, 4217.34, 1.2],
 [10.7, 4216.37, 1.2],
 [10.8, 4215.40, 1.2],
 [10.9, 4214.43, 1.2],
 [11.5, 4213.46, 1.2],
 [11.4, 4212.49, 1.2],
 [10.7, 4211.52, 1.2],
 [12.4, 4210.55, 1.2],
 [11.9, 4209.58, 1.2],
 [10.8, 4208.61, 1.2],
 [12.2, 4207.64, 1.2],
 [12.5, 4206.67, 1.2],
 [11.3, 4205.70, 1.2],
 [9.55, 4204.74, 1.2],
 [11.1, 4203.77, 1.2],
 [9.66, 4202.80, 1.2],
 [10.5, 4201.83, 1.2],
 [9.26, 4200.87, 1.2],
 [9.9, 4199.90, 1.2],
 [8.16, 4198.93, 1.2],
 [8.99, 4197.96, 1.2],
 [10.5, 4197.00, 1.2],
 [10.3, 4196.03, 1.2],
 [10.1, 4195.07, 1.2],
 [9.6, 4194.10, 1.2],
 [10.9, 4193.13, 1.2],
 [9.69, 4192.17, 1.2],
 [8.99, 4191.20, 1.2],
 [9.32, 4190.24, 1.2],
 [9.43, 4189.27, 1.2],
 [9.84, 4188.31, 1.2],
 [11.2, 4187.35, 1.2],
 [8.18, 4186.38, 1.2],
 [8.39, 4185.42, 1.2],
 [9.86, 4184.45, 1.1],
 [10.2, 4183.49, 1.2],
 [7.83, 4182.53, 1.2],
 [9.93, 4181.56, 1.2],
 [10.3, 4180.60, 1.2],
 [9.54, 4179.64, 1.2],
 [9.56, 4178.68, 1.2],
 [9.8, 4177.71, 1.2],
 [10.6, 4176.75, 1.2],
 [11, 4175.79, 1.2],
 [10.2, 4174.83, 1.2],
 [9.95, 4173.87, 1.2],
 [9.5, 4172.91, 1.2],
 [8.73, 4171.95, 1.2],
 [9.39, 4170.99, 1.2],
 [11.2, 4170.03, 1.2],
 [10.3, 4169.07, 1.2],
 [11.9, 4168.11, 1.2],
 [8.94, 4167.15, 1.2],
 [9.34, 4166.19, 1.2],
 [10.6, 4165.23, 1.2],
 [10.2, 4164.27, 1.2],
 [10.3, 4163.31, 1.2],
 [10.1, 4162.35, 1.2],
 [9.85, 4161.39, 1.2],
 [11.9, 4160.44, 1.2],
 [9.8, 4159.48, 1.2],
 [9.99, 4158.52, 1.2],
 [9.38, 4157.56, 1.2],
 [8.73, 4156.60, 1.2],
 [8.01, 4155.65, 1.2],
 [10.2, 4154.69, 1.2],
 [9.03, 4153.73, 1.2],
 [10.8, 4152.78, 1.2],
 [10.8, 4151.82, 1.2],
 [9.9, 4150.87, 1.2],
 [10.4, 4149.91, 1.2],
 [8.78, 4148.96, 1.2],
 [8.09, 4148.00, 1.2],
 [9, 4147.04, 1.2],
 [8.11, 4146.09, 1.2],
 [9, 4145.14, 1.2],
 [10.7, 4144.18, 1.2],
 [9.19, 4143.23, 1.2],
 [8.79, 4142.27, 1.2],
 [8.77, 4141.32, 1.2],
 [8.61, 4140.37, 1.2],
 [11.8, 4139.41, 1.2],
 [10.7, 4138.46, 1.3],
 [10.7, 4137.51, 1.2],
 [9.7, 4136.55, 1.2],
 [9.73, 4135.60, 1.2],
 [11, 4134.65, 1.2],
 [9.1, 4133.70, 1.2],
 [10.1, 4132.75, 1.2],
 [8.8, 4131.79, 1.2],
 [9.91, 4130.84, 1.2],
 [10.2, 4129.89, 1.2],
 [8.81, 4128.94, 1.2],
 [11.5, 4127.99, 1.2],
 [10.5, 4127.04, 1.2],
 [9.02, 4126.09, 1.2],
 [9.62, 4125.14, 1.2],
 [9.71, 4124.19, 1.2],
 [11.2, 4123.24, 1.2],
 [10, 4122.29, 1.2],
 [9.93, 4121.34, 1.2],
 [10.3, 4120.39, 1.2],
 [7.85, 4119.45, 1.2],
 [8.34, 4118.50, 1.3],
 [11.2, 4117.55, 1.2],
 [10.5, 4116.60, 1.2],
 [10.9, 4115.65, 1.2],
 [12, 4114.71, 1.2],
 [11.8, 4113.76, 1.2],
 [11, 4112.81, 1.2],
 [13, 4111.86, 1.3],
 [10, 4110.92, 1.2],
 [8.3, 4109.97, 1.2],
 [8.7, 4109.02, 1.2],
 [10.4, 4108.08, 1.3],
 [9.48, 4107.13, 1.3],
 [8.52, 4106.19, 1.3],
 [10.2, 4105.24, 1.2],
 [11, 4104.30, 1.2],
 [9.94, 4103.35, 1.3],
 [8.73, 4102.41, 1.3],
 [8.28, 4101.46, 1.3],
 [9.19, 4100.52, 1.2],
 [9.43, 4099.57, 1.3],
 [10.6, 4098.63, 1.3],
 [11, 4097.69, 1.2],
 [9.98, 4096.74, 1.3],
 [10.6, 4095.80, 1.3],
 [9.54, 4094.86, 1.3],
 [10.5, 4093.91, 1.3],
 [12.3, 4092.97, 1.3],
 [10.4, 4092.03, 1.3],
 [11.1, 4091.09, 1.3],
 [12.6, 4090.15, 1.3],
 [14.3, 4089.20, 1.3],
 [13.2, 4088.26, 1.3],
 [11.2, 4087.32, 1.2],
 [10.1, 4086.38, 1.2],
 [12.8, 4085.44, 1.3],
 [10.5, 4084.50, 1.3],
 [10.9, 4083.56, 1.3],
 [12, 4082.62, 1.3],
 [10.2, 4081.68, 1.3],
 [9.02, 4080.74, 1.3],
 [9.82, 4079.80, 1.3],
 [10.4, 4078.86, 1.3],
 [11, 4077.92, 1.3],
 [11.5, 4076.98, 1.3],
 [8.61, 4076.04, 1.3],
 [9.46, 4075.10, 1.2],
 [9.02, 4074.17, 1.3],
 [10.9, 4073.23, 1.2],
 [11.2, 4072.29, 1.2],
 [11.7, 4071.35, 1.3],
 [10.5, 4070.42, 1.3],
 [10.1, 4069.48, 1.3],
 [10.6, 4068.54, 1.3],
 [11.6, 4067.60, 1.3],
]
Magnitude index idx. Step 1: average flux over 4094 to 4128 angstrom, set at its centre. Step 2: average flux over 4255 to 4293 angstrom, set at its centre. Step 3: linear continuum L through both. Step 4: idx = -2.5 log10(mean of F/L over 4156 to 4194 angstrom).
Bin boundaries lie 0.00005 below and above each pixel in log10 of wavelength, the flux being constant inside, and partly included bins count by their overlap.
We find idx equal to 0.055 mag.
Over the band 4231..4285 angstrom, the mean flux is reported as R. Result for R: 11.1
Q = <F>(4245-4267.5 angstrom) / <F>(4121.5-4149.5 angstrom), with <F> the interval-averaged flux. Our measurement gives 1.14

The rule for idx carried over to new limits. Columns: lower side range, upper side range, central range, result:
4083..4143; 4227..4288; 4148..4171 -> 0.06 mag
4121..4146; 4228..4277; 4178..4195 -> 0.09 mag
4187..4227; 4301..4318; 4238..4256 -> -0.17 mag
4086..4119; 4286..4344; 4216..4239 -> 0.03 mag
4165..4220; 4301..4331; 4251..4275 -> -0.05 mag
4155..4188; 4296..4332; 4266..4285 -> -0.12 mag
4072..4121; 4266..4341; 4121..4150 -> 0.09 mag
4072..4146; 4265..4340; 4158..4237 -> 0.03 mag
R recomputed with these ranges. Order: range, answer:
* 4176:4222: 10.2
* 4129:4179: 9.82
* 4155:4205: 9.82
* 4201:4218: 11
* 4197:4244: 10.6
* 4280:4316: 9.51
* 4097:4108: 9.7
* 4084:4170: 10.1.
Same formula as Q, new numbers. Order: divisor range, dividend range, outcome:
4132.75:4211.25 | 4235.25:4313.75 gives 1.04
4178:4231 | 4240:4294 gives 1.09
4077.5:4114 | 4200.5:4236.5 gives 1.00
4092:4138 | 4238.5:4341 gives 1.08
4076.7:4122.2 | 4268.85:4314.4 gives 0.93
